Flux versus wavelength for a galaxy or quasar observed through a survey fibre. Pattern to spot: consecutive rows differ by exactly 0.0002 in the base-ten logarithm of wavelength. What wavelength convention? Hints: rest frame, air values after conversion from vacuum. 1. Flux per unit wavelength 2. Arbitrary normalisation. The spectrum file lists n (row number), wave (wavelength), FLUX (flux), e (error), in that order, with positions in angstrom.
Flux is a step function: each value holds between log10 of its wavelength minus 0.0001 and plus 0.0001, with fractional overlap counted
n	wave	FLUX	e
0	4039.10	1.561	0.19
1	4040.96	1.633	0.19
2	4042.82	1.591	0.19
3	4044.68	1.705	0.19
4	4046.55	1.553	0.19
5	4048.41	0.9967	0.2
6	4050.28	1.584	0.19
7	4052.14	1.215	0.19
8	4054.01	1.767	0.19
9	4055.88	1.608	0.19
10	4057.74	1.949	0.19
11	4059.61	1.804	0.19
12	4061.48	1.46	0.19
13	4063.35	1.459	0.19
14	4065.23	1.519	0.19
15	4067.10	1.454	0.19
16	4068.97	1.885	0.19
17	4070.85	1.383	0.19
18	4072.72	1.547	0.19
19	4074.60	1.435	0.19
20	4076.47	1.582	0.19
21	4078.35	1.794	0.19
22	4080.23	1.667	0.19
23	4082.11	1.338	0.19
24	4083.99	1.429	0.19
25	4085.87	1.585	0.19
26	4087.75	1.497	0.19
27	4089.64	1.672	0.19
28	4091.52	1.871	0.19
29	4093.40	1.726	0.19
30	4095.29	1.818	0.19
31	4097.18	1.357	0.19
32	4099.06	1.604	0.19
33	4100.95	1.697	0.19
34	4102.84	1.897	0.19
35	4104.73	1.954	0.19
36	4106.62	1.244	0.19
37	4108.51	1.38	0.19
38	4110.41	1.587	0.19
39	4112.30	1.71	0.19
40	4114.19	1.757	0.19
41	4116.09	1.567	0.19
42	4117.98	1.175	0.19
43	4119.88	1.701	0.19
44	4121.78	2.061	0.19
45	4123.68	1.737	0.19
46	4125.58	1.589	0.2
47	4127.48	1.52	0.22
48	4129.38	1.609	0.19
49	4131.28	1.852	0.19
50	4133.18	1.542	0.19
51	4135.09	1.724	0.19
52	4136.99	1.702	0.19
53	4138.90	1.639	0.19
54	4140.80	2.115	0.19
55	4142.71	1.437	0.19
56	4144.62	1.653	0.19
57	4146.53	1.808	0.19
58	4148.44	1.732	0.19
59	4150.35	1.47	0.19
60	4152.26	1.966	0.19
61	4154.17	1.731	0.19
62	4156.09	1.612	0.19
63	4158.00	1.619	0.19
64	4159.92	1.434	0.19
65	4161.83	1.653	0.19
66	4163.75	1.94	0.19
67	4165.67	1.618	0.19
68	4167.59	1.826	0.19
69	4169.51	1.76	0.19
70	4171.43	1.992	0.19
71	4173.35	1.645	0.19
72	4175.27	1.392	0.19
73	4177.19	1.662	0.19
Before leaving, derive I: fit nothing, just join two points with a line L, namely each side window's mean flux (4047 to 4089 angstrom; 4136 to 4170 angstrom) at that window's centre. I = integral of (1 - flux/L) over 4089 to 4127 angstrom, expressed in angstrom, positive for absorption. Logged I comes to -0.8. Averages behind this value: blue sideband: 1.54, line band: 1.65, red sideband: 1.71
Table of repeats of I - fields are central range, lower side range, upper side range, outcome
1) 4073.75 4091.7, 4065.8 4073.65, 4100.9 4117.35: 0.14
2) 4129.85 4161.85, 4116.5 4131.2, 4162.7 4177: -0.07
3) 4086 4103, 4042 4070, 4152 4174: -0.44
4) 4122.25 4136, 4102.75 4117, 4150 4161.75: -0.29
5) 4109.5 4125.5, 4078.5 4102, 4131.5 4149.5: 0.07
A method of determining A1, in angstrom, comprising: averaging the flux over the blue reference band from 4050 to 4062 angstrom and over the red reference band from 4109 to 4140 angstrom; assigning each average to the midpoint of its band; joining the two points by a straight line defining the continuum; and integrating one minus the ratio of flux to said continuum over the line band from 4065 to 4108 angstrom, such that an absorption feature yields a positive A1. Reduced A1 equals 1.0 angstrom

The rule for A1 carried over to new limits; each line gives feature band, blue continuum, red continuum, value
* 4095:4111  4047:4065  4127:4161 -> 0.0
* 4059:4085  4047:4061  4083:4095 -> 0.8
